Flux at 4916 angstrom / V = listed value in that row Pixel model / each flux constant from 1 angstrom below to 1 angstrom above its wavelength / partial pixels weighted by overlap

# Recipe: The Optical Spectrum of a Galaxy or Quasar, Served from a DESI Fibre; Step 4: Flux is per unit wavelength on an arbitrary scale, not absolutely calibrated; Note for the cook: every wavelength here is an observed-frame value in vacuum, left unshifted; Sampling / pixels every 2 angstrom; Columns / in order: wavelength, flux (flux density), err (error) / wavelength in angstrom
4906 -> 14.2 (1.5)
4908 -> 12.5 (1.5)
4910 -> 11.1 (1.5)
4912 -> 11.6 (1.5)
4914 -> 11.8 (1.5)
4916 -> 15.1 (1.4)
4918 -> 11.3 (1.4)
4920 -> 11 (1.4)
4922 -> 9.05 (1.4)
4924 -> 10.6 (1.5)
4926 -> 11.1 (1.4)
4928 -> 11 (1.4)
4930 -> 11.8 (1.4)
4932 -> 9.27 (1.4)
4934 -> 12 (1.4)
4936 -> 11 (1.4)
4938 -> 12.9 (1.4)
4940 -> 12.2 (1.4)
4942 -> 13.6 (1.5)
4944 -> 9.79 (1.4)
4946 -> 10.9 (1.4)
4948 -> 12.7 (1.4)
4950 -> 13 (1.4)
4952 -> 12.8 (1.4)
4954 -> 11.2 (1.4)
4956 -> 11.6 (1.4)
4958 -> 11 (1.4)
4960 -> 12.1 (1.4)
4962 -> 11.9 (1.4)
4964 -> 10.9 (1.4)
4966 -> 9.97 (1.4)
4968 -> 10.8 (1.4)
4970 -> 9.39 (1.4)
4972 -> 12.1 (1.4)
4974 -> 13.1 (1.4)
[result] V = 15.1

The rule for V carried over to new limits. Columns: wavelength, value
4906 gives 14.2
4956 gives 11.6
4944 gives 9.79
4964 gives 10.9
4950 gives 13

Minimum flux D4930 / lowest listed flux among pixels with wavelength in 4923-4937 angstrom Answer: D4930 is 9.27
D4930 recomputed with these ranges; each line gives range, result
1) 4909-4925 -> 9.05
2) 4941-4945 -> 9.79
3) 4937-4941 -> 12.2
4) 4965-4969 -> 9.97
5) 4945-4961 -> 10.9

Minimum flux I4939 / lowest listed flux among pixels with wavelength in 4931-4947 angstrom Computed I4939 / 9.27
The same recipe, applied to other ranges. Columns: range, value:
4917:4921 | 11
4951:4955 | 11.2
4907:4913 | 11.1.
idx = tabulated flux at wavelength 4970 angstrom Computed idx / 9.39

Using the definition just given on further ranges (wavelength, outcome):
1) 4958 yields 11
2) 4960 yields 12.1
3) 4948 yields 12.7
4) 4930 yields 11.8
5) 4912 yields 11.6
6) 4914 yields 11.8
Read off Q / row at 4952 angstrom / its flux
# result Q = 12.8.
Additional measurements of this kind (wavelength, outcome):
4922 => 9.05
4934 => 12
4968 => 10.8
